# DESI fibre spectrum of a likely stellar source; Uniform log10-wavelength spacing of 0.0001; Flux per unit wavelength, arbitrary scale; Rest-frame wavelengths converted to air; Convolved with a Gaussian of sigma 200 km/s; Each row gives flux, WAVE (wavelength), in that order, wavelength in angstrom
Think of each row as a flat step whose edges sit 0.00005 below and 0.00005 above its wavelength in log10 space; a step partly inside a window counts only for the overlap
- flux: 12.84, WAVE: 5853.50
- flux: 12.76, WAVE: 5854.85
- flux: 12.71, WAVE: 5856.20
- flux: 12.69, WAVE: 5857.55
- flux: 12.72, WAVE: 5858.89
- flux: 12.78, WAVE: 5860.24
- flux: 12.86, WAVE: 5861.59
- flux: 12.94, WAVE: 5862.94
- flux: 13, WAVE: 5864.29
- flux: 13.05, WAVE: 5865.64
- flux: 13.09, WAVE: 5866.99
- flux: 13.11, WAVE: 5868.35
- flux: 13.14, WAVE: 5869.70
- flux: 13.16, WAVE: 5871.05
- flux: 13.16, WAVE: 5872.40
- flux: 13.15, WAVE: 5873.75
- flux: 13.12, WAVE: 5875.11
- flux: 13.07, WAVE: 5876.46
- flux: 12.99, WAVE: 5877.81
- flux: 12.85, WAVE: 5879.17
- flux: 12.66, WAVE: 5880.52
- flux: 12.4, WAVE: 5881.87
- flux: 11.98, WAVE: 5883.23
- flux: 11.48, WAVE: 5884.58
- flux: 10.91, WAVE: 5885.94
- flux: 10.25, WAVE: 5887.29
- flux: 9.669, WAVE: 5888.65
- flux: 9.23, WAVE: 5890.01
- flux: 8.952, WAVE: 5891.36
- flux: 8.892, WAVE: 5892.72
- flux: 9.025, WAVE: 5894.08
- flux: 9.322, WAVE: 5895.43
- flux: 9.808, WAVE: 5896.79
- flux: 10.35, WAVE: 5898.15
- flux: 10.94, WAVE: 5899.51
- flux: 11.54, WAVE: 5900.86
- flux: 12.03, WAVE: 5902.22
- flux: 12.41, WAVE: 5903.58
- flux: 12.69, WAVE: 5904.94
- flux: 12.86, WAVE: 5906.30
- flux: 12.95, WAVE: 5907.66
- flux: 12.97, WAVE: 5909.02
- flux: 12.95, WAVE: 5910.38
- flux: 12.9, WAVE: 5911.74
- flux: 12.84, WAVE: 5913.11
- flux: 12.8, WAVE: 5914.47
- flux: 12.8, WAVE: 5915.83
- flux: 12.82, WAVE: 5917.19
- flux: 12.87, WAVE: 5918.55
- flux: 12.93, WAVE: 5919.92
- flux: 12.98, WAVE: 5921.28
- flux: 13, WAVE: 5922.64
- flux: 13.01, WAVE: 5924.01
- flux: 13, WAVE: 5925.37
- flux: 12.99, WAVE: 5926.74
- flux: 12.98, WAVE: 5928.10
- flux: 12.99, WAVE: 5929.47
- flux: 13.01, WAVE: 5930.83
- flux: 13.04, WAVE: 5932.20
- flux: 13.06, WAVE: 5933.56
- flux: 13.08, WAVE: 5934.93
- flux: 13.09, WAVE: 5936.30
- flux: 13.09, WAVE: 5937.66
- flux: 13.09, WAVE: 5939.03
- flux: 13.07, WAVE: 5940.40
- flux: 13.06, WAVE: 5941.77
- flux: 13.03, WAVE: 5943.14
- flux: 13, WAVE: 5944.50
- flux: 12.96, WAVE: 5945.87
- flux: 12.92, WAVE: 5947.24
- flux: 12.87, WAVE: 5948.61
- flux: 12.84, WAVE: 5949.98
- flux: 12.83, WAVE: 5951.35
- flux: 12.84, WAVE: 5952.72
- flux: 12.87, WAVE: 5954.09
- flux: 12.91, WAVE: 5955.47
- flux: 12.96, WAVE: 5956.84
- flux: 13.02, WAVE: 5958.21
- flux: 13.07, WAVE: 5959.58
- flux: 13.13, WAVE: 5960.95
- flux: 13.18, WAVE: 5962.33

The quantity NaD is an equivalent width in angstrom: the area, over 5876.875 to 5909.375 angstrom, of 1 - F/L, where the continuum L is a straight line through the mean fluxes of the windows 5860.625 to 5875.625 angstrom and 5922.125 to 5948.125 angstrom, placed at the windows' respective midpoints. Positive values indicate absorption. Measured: 4.6 angstrom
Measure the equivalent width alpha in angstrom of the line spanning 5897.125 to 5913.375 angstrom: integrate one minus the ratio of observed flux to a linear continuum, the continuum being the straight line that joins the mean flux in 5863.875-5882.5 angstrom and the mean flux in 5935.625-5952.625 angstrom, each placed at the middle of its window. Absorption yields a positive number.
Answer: 0.97 angstrom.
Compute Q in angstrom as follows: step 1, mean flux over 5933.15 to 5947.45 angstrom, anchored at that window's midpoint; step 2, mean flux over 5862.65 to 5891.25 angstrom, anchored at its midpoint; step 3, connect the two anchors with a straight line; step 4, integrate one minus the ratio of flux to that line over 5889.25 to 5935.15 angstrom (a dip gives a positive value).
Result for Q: 2.3 angstrom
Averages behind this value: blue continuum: 12.2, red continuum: 13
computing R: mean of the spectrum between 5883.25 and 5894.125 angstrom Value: 9.98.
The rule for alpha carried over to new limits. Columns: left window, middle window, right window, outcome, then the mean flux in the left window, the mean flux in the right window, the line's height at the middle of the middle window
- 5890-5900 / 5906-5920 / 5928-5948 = -2.4 angstrom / 9.56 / 13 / 11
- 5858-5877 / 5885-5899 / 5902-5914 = 3.5 angstrom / 13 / 12.8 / 12.9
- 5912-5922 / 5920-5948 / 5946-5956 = -0.3 angstrom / 12.9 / 12.9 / 12.9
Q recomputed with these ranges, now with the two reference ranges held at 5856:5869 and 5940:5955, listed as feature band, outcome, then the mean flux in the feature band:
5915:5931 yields 0.0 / 12.9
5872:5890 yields 1.3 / 12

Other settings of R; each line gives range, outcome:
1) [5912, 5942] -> 13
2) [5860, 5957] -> 12.4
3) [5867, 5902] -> 11.4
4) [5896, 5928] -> 12.5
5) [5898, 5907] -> 11.9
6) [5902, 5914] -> 12.8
